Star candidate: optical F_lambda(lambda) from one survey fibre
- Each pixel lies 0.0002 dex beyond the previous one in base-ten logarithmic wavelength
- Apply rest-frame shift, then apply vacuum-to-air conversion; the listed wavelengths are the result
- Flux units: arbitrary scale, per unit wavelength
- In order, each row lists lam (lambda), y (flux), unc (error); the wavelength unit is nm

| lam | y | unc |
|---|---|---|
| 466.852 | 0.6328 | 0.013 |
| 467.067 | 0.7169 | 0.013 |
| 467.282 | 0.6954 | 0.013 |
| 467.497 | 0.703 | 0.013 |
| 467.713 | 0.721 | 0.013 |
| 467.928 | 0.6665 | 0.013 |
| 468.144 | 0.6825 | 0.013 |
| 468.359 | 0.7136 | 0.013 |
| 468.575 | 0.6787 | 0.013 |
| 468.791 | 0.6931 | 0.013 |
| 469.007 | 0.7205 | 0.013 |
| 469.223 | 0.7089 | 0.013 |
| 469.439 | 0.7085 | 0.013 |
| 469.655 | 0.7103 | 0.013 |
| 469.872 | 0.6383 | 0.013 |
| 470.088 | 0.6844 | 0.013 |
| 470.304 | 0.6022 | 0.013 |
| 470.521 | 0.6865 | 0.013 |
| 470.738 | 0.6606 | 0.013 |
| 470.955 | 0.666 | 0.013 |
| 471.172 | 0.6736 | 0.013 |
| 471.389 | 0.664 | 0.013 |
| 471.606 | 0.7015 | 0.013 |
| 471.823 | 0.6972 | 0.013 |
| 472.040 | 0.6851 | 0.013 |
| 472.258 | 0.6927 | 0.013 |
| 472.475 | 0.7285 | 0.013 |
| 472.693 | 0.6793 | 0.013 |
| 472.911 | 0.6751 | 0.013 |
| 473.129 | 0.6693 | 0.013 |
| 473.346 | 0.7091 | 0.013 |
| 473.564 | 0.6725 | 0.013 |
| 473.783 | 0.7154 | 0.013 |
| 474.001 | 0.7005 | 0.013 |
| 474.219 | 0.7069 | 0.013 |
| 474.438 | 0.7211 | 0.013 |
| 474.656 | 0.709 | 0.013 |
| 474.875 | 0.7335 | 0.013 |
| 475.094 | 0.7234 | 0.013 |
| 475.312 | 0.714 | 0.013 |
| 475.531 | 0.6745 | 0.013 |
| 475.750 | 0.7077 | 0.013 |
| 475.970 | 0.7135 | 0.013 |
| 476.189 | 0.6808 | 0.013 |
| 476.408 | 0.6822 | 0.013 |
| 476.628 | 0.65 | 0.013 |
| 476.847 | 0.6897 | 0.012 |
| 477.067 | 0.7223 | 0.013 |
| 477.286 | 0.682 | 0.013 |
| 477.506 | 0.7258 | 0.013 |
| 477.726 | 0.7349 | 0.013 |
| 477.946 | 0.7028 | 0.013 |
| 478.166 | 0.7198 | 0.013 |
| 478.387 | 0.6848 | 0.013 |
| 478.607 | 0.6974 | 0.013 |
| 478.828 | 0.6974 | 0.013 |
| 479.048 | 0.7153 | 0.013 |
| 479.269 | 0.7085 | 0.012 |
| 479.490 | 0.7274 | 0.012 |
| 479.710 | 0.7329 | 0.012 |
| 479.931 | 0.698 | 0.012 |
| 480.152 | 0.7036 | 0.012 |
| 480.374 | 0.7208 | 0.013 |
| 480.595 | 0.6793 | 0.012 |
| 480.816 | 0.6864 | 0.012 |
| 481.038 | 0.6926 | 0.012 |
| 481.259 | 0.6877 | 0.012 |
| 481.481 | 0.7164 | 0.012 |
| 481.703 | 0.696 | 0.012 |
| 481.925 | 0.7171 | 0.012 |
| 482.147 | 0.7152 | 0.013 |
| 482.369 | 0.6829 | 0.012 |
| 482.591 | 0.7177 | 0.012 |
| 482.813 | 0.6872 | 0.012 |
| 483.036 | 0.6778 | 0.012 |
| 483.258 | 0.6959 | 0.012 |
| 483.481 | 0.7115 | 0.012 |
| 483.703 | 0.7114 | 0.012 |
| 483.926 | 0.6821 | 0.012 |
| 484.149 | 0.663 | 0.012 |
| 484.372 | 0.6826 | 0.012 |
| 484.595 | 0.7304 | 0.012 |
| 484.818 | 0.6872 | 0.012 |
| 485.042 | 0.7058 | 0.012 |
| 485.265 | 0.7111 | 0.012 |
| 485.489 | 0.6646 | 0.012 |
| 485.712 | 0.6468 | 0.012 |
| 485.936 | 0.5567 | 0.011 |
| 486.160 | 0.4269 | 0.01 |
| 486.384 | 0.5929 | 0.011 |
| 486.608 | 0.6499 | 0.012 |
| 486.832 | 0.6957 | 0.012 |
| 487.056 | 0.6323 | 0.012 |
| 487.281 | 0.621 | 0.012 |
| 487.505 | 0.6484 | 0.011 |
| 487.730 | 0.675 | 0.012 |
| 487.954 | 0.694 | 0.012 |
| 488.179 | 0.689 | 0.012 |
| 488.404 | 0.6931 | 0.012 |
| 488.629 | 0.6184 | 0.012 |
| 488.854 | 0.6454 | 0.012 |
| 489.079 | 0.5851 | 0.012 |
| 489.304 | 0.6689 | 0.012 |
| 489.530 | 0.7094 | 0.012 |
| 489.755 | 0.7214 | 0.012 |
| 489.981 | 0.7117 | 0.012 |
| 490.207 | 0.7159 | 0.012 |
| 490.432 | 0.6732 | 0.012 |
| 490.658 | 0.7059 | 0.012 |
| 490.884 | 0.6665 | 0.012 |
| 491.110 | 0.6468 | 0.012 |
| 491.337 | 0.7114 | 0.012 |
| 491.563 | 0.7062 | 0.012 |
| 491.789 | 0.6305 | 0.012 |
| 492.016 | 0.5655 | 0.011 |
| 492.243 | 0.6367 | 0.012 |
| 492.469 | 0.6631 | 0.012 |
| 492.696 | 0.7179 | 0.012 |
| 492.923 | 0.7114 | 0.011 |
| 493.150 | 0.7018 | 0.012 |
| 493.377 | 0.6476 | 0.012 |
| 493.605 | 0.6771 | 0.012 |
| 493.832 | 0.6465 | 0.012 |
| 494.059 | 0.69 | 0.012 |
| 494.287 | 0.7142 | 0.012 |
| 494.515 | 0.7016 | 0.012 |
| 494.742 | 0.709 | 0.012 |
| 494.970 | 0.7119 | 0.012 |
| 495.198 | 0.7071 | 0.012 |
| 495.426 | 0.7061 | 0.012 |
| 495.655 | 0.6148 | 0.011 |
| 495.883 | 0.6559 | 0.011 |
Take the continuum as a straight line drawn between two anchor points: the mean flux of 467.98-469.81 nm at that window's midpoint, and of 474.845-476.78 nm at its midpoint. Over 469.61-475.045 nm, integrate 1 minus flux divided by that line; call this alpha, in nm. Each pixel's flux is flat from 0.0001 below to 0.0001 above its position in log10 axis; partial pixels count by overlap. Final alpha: 0.08 nm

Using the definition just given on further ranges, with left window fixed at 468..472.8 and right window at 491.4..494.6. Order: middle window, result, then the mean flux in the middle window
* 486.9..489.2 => 0.08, 0.651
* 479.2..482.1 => -0.11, 0.705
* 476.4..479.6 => -0.11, 0.703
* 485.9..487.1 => 0.15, 0.593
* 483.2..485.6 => -0.06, 0.695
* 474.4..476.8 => -0.06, 0.7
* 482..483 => -0.03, 0.7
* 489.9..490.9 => -0.03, 0.697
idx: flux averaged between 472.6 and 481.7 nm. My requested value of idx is 0.702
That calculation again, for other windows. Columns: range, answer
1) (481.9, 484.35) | 0.695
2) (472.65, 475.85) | 0.701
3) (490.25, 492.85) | 0.668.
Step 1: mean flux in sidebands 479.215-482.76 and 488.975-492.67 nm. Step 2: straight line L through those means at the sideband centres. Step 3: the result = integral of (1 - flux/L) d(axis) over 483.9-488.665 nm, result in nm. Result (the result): 0.23 nm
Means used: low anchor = 0.705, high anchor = 0.671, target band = 0.653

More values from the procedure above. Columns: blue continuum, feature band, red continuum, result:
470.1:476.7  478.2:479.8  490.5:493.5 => -0.06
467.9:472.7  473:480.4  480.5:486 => -0.18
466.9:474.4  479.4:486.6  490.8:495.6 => 0.03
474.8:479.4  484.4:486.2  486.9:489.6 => 0.05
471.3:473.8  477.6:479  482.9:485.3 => -0.03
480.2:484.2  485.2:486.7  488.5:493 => 0.18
